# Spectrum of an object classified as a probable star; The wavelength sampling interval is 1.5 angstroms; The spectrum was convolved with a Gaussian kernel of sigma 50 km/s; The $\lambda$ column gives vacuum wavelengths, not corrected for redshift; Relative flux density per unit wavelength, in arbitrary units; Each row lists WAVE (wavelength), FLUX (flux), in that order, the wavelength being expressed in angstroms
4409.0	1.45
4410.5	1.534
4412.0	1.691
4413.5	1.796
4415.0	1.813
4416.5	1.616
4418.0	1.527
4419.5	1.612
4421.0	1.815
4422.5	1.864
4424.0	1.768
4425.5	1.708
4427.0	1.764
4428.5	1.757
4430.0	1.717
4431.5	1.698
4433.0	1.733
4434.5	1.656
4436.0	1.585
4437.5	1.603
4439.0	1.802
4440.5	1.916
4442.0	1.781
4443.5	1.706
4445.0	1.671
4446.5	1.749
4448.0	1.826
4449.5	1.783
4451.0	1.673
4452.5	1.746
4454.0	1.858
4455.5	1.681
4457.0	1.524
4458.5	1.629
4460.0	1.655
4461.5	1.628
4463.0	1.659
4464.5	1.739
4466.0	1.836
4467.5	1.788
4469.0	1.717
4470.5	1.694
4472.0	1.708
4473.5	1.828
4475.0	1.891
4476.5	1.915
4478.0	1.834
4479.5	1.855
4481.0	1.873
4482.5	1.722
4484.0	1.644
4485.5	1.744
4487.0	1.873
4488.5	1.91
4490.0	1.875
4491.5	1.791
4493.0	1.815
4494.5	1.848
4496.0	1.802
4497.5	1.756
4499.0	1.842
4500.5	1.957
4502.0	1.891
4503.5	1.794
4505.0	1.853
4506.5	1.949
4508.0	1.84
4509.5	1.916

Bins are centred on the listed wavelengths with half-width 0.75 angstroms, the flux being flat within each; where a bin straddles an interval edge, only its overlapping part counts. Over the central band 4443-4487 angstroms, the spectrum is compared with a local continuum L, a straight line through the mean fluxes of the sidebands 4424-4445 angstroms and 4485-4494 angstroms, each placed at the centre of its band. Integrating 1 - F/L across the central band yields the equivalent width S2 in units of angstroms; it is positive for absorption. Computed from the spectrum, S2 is 1.0 angstroms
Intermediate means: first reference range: 1.72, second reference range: 1.84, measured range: 1.75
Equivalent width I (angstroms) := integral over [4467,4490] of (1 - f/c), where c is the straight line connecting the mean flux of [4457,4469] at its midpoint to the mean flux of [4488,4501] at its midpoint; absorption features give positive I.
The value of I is -0.5 angstroms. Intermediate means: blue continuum 1.69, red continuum 1.84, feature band 1.8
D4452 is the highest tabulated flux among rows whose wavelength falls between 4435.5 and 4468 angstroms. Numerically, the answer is 1.916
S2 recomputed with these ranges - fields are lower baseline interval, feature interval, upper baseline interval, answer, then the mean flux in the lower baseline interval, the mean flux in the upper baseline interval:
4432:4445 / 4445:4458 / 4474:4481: 0.3 angstroms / 1.72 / 1.87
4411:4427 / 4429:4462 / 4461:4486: 0.6 angstroms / 1.72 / 1.77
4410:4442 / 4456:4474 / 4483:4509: 0.8 angstroms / 1.72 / 1.83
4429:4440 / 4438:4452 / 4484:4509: -0.4 angstroms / 1.69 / 1.84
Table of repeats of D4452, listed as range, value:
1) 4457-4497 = 1.915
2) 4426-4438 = 1.764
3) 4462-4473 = 1.836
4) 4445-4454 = 1.858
